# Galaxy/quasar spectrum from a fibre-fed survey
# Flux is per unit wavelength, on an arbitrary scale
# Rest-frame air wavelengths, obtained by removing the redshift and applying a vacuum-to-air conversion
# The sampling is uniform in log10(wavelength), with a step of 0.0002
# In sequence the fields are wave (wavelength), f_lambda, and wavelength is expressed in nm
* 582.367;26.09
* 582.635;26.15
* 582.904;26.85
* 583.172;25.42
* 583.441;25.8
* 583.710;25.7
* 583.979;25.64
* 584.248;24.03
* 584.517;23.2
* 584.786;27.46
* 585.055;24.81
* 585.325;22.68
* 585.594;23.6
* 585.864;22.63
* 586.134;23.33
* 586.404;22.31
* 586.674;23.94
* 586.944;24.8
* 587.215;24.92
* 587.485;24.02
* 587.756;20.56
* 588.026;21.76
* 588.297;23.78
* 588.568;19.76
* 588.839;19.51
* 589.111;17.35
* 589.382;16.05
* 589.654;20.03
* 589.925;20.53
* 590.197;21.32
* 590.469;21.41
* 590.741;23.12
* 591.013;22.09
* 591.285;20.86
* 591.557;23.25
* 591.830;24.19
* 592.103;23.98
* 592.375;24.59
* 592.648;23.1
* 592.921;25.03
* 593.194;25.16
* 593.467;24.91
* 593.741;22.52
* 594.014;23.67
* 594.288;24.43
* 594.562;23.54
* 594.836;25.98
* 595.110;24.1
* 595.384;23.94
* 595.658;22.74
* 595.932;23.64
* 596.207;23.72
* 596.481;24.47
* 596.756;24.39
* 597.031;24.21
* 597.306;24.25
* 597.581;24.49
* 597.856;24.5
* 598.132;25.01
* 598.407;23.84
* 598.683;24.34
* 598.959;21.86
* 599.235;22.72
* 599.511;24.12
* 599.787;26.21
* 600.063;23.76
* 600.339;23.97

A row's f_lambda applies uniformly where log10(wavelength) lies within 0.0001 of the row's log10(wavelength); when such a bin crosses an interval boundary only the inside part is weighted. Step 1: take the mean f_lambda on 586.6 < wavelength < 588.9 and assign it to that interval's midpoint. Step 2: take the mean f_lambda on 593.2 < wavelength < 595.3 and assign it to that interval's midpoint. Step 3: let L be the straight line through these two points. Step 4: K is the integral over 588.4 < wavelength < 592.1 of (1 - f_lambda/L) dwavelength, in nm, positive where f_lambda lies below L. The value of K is 0.38 nm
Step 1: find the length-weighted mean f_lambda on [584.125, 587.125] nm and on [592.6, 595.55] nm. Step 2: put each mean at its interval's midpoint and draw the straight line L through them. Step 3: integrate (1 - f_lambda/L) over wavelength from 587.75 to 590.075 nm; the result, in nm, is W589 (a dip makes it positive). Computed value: 0.40 nm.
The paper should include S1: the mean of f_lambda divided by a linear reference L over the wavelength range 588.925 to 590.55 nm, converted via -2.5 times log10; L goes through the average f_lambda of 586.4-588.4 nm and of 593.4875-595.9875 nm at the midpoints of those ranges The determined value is 0.21 mag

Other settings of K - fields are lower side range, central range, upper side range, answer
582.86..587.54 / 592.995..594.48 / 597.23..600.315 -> 0.005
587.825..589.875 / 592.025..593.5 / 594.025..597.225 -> -0.144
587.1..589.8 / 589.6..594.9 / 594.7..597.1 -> -0.168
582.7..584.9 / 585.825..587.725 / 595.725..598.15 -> 0.122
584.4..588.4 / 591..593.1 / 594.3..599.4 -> 0.027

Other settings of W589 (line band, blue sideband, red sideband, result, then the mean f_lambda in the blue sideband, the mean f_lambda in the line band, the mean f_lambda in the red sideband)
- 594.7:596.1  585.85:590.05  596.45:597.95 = -0.015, 21.5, 24.1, 24.4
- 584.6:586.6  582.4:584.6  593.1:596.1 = 0.107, 25.4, 23.8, 24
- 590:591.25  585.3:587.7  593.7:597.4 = 0.101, 23.5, 21.8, 24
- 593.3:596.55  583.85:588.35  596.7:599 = 0.013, 23.7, 24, 24.2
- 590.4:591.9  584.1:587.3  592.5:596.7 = 0.098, 24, 22.5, 24.1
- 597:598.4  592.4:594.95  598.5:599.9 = -0.031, 24.3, 24.5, 23.8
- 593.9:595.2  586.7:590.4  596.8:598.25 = -0.054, 21.2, 24.4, 24.5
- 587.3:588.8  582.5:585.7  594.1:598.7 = 0.176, 25.1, 21.9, 24.2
